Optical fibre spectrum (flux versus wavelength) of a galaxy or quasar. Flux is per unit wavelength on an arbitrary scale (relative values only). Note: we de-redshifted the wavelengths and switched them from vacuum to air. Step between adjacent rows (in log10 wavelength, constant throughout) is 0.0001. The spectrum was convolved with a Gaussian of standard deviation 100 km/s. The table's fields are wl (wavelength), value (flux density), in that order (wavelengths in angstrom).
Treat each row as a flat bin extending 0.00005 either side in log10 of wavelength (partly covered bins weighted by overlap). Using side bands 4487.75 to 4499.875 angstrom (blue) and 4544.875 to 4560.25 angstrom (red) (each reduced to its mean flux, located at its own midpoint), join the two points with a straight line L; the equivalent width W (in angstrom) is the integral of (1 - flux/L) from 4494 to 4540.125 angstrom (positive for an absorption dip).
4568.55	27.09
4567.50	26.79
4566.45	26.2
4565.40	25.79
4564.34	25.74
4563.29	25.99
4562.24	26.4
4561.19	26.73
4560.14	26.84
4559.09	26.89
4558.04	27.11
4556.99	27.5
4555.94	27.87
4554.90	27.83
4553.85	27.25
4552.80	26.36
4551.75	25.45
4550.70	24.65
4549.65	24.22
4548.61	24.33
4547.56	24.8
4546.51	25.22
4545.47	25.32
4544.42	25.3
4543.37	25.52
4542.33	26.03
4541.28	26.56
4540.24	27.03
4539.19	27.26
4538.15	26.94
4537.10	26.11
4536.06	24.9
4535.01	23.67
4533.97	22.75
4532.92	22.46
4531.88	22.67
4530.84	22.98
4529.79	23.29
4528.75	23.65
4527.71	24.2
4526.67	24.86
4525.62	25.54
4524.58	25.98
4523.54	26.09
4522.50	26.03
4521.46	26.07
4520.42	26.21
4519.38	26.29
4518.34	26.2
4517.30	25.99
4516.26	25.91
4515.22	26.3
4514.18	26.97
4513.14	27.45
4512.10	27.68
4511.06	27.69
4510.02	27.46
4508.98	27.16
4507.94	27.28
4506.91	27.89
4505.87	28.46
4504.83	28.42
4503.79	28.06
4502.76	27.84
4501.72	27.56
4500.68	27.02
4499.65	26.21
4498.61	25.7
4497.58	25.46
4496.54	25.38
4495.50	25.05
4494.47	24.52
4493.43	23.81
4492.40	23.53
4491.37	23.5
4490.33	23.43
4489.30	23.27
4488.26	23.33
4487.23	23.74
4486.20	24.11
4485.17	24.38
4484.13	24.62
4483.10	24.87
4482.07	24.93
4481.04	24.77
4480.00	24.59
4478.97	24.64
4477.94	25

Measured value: -1.7 angstrom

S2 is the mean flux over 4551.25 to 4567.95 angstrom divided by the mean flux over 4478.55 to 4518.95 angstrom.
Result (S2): 1.03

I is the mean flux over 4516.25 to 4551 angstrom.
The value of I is 25.1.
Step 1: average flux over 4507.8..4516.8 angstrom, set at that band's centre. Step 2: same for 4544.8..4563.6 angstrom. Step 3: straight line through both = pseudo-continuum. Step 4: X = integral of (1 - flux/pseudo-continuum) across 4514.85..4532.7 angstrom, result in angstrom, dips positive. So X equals 1.12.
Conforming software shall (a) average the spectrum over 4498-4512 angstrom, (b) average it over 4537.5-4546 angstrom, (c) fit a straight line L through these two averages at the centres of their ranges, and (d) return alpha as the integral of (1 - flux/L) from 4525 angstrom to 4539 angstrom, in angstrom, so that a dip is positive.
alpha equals 1.2 angstrom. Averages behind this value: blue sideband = 27.4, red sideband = 26.2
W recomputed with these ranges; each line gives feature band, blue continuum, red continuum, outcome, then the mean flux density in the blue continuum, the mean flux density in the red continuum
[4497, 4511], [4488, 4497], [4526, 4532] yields -1.98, 24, 23.7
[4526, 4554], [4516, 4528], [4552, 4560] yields 1.71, 25.8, 27.2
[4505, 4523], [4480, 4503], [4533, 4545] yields -1.27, 24.8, 25.5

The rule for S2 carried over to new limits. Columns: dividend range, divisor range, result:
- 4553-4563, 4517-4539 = 1.09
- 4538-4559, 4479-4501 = 1.06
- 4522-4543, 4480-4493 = 1.04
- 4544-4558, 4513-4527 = 0.99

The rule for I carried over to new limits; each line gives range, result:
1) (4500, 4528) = 26.8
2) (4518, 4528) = 25.8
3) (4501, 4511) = 27.8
